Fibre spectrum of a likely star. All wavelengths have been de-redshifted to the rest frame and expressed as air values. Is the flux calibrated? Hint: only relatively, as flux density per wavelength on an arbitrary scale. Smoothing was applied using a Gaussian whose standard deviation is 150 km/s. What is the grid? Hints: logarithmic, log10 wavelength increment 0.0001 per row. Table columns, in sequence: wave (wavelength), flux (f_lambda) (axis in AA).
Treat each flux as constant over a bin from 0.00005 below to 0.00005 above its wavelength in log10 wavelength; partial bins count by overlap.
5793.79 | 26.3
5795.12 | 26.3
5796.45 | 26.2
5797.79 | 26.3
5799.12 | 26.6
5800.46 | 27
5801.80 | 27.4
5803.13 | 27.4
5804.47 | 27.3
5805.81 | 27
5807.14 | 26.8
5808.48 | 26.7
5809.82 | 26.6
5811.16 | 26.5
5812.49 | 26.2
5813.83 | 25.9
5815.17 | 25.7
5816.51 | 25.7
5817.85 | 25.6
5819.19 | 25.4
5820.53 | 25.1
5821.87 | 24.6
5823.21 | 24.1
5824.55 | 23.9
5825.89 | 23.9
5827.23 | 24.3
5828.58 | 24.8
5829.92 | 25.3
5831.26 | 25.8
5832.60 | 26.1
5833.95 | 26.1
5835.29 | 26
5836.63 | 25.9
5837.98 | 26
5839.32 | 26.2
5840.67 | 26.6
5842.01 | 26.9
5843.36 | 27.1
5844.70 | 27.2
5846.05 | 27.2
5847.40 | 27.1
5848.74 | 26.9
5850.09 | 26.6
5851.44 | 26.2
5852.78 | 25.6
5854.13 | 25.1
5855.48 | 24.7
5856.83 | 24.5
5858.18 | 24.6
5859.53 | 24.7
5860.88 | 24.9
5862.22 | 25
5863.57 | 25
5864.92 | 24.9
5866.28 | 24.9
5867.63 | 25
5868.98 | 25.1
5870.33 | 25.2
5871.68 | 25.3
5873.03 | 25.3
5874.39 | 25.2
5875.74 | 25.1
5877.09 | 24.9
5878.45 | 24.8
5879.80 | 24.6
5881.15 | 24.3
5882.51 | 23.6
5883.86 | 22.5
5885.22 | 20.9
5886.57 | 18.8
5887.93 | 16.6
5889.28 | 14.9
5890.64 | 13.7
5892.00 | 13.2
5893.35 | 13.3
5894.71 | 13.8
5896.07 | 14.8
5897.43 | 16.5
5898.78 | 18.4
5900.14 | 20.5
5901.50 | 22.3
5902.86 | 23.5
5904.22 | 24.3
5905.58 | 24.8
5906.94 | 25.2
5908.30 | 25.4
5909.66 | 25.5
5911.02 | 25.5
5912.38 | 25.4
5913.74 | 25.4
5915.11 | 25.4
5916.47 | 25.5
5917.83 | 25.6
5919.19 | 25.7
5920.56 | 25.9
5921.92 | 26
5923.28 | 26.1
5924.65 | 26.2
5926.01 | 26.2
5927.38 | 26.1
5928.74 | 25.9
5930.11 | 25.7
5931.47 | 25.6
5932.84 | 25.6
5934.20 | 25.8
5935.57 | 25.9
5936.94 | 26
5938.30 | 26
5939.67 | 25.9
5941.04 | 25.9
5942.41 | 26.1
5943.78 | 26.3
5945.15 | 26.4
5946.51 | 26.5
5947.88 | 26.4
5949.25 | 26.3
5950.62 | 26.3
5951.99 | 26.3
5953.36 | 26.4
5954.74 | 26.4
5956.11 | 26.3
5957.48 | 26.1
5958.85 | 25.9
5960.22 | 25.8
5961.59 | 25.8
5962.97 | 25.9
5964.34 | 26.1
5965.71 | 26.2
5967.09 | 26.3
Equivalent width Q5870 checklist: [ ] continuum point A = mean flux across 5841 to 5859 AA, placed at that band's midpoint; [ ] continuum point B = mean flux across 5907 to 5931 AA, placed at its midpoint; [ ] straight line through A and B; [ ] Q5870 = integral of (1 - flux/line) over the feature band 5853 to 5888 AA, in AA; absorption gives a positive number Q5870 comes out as 2.4 AA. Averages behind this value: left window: 26.1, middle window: 24.2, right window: 25.7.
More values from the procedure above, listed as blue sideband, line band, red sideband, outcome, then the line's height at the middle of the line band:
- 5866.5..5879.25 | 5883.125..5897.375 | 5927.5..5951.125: 5.1 AA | 25.3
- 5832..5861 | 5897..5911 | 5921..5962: 1.7 AA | 26.1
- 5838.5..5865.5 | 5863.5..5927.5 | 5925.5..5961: 7.8 AA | 26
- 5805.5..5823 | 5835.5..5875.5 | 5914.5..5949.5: 0.4 AA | 25.9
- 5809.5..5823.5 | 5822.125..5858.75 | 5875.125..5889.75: -2.2 AA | 24.3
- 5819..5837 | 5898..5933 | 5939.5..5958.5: 1.4 AA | 25.9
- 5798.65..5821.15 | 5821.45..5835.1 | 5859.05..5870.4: 0.5 AA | 25.9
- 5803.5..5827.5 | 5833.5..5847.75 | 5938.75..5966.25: -0.4 AA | 25.8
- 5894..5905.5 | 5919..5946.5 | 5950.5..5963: -3.2 AA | 23.3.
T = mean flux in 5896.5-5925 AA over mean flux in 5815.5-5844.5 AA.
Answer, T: 0.9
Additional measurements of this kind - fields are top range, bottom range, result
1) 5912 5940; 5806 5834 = 1.01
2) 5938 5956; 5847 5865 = 1.03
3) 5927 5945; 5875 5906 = 1.30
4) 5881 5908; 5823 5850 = 0.74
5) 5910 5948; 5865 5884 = 1.05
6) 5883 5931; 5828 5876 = 0.86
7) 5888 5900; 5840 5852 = 0.56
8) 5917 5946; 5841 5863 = 1.00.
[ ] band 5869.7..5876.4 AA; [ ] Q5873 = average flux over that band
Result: 25.2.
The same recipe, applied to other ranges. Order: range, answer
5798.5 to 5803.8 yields 27.1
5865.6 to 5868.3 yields 24.9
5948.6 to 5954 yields 26.3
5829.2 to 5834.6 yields 25.8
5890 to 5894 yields 13.4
